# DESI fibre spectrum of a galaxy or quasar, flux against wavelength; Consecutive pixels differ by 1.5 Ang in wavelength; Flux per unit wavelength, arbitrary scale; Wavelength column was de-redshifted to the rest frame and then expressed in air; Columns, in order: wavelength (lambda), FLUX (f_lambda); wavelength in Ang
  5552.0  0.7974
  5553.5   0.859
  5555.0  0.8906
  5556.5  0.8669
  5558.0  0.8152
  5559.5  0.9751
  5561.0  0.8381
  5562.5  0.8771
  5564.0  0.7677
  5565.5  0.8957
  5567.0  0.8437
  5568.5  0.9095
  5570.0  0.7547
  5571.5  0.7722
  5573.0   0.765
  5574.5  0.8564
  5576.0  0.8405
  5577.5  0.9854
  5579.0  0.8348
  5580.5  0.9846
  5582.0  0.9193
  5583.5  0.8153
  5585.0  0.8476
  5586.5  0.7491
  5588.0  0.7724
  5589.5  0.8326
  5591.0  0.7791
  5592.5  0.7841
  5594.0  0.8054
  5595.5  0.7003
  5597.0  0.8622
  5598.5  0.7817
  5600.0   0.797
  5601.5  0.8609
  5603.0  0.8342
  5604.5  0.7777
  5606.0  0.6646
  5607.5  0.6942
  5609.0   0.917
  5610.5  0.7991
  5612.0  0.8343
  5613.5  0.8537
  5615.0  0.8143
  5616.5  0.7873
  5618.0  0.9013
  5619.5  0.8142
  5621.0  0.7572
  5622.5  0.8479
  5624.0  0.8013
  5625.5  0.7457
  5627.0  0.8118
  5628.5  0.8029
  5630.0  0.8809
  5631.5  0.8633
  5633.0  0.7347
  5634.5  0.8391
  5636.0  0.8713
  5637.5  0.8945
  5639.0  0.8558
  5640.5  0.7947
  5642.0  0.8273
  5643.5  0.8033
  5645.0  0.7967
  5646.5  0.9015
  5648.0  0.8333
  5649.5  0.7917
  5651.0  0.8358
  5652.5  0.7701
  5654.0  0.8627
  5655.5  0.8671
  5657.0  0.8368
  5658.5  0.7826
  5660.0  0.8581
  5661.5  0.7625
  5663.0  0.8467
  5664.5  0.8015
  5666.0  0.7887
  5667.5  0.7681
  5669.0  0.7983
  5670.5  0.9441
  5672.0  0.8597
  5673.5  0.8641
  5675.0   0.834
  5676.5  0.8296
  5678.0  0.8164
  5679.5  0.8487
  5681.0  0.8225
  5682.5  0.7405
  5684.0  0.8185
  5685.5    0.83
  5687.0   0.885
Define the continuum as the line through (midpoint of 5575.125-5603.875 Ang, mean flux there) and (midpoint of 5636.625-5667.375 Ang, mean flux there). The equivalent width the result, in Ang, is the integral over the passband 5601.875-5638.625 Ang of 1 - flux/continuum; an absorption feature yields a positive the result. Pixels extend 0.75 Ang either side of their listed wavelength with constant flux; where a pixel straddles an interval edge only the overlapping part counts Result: 0.6 Ang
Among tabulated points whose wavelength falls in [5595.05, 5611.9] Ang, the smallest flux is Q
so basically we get 0.6646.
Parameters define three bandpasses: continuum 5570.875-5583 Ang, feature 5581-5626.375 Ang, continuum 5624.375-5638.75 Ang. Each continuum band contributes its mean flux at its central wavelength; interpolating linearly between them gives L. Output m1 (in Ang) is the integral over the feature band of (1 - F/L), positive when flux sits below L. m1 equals 2.3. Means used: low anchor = 0.87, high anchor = 0.827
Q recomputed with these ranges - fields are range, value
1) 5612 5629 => 0.7457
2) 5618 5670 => 0.7347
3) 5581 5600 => 0.7003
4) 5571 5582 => 0.765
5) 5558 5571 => 0.7547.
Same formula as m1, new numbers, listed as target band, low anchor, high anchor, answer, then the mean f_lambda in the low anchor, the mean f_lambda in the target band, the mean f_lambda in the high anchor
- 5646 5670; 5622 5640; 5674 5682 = 0.26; 0.828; 0.82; 0.828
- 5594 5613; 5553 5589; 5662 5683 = 1.09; 0.851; 0.795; 0.826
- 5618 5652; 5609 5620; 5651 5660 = 0.30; 0.836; 0.824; 0.828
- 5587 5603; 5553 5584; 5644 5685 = 0.98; 0.861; 0.799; 0.825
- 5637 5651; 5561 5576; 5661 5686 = -0.14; 0.828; 0.832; 0.823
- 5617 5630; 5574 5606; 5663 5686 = 0.18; 0.825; 0.814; 0.825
